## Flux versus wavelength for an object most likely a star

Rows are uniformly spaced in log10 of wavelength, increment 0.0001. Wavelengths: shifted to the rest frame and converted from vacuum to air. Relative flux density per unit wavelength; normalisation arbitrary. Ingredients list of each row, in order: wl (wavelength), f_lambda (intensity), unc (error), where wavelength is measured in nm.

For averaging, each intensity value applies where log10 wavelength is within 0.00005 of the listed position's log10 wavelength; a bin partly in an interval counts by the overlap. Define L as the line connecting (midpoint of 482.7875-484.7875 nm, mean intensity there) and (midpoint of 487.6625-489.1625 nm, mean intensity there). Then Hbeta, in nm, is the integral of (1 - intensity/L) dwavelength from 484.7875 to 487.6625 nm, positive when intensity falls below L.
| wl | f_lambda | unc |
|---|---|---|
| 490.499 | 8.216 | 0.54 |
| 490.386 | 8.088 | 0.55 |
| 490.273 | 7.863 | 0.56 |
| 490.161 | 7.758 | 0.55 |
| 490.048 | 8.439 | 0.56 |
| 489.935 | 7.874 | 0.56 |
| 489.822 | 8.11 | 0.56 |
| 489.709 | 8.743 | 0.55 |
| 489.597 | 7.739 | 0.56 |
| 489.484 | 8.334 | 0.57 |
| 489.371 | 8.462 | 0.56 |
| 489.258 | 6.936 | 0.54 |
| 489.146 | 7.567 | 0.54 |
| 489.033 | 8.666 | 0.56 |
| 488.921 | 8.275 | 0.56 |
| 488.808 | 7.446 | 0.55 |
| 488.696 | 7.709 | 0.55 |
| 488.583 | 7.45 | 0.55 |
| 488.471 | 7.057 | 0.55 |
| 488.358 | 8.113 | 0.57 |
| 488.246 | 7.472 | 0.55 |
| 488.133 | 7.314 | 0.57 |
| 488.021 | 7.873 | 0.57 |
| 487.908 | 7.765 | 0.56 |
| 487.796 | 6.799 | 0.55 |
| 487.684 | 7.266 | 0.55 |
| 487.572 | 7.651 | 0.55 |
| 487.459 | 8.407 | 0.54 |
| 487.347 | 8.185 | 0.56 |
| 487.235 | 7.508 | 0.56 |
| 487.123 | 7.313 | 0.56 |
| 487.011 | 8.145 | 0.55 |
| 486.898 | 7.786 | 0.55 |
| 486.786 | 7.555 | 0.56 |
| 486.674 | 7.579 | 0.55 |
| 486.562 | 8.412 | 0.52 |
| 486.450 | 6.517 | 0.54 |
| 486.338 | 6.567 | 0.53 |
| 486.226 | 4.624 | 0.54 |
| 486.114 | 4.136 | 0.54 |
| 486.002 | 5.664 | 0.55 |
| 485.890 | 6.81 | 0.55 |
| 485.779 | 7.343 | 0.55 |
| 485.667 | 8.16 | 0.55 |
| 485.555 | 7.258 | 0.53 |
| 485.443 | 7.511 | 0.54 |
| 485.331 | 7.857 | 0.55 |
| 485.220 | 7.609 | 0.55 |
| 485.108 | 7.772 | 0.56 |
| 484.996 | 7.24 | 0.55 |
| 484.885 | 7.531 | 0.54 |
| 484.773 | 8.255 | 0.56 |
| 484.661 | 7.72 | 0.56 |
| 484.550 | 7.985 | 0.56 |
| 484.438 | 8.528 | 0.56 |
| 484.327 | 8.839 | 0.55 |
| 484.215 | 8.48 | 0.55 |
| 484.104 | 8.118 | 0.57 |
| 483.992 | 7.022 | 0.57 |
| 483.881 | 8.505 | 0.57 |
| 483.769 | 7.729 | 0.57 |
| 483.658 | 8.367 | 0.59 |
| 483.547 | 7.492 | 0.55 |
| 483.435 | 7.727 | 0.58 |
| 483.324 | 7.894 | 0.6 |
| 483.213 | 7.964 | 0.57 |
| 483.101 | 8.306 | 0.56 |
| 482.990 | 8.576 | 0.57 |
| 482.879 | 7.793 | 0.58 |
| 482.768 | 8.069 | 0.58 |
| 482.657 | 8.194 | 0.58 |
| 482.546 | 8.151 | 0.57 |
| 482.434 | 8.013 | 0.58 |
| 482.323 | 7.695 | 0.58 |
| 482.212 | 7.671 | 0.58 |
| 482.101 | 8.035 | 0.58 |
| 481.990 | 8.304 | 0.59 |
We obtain 0.21 nm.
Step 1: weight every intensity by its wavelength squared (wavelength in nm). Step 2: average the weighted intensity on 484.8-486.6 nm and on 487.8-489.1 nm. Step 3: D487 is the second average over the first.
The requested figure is 1.12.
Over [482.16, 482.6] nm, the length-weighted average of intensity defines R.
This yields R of 7.87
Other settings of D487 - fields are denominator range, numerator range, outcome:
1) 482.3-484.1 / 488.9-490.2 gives 1.04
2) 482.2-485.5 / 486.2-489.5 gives 0.97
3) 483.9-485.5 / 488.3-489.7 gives 1.01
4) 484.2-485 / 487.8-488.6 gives 0.94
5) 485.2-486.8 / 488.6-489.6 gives 1.16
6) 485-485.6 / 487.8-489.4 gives 1.03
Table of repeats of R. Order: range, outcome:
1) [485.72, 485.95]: 7.08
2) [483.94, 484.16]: 7.58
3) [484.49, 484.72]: 7.86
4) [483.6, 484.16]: 7.95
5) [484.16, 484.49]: 8.62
